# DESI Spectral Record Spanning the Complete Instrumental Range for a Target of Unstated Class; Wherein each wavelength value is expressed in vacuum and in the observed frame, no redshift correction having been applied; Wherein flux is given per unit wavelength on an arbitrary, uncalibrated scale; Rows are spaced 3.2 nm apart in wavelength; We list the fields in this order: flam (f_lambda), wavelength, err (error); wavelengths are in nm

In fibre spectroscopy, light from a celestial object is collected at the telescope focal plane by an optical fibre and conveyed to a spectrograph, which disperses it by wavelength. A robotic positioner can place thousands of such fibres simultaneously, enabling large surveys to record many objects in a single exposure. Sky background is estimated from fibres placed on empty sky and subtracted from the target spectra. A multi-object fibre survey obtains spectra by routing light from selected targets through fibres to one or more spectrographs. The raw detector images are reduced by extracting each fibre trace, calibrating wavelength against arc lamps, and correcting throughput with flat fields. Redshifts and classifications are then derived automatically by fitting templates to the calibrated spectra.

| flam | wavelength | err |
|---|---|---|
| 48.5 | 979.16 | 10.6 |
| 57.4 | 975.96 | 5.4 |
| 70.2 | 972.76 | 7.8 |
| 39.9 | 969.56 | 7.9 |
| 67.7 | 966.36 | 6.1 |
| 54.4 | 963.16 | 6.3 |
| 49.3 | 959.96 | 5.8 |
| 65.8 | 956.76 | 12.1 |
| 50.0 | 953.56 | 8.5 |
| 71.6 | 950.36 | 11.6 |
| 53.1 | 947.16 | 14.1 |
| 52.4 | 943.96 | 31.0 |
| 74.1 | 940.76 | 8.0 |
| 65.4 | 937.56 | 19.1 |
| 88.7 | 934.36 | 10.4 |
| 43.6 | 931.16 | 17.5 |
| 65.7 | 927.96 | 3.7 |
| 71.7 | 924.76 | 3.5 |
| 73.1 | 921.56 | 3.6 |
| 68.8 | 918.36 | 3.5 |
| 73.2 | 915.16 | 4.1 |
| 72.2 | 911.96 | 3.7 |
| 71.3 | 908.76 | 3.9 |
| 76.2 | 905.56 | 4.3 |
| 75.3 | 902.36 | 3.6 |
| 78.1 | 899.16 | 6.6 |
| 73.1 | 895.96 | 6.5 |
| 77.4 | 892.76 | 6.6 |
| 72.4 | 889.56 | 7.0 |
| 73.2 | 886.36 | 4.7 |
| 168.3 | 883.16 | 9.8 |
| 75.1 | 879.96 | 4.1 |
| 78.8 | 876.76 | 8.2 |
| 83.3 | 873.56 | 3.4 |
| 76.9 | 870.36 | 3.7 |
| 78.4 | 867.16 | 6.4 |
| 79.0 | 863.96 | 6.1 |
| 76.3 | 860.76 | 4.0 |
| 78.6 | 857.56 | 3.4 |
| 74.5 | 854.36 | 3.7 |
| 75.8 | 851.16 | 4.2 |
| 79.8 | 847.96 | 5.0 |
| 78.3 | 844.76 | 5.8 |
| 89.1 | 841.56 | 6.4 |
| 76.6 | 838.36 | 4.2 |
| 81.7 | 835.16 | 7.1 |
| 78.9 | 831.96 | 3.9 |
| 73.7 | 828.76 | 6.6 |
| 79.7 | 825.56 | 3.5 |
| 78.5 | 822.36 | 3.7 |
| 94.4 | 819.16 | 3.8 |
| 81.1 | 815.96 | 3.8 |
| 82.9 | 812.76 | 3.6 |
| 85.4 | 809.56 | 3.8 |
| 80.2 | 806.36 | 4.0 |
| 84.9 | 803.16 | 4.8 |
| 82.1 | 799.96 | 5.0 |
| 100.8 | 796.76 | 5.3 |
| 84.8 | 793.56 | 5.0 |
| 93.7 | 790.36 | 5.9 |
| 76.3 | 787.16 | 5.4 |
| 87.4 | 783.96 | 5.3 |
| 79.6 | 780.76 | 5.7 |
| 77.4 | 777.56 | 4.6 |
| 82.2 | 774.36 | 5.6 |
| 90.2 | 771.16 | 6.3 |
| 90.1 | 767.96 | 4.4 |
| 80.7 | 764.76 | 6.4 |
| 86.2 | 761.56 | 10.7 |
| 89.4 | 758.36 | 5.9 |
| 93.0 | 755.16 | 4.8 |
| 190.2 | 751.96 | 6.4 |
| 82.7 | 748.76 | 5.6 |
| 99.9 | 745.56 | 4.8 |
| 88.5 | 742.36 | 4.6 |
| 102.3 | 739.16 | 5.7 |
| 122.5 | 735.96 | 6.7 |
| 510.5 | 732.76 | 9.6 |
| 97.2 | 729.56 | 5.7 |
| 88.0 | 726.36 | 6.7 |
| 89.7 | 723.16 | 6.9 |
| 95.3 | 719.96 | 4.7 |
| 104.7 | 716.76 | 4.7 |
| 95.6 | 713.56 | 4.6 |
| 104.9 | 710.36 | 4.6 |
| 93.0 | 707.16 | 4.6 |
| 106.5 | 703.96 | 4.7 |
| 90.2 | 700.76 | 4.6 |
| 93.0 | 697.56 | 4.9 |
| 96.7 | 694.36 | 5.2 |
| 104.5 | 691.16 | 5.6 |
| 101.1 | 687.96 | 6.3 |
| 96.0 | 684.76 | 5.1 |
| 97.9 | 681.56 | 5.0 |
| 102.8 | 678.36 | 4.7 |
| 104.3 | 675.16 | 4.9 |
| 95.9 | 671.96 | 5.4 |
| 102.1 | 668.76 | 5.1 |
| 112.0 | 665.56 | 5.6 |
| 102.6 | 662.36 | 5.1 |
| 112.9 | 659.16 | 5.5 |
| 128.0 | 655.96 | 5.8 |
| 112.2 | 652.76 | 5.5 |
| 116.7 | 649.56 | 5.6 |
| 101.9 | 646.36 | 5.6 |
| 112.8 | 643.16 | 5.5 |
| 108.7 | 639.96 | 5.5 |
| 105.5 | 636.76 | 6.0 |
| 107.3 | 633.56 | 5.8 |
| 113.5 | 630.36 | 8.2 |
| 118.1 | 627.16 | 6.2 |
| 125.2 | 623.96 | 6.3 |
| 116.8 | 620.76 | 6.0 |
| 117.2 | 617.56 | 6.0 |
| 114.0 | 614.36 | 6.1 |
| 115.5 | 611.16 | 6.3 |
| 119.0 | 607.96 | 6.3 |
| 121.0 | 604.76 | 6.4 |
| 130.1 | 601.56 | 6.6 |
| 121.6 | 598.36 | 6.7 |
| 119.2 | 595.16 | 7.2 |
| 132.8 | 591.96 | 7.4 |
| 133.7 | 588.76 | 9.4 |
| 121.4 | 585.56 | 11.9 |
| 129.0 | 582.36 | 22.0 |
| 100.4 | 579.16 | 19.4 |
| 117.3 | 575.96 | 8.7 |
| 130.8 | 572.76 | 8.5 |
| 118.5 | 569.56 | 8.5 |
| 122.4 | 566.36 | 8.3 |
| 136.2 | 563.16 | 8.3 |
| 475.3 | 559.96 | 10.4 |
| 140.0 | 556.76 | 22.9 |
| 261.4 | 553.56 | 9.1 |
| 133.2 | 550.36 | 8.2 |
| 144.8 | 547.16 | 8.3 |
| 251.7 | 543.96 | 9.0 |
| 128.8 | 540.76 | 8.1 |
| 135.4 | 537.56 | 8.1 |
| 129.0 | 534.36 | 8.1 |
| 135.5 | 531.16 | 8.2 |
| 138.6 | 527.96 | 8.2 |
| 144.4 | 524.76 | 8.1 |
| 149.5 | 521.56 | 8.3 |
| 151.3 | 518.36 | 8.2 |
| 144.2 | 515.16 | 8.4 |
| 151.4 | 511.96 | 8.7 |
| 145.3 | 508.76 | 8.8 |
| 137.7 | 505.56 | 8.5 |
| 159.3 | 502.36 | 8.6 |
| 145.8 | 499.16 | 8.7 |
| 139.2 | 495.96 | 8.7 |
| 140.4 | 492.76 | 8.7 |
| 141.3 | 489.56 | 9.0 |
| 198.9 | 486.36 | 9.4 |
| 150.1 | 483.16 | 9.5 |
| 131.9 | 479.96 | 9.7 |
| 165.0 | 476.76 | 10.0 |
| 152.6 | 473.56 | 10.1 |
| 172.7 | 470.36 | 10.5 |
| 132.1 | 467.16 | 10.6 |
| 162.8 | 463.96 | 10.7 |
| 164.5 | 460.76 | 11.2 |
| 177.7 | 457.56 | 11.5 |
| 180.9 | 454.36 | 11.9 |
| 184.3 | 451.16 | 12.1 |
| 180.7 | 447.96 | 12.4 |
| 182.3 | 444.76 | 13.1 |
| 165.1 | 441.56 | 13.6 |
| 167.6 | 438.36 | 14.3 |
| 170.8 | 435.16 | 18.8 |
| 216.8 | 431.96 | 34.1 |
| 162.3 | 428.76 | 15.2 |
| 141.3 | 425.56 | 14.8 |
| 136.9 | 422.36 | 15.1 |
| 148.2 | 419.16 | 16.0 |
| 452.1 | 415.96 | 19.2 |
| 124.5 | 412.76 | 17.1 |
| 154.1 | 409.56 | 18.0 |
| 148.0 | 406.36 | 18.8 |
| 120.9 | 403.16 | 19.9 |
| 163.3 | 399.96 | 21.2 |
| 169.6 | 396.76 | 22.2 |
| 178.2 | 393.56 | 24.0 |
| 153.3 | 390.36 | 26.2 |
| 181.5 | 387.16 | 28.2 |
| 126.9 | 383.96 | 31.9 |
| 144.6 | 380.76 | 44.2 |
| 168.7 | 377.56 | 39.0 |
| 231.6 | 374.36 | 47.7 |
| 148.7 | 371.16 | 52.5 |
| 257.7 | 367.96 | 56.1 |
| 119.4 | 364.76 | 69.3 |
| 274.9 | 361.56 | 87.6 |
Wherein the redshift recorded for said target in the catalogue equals 0.12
